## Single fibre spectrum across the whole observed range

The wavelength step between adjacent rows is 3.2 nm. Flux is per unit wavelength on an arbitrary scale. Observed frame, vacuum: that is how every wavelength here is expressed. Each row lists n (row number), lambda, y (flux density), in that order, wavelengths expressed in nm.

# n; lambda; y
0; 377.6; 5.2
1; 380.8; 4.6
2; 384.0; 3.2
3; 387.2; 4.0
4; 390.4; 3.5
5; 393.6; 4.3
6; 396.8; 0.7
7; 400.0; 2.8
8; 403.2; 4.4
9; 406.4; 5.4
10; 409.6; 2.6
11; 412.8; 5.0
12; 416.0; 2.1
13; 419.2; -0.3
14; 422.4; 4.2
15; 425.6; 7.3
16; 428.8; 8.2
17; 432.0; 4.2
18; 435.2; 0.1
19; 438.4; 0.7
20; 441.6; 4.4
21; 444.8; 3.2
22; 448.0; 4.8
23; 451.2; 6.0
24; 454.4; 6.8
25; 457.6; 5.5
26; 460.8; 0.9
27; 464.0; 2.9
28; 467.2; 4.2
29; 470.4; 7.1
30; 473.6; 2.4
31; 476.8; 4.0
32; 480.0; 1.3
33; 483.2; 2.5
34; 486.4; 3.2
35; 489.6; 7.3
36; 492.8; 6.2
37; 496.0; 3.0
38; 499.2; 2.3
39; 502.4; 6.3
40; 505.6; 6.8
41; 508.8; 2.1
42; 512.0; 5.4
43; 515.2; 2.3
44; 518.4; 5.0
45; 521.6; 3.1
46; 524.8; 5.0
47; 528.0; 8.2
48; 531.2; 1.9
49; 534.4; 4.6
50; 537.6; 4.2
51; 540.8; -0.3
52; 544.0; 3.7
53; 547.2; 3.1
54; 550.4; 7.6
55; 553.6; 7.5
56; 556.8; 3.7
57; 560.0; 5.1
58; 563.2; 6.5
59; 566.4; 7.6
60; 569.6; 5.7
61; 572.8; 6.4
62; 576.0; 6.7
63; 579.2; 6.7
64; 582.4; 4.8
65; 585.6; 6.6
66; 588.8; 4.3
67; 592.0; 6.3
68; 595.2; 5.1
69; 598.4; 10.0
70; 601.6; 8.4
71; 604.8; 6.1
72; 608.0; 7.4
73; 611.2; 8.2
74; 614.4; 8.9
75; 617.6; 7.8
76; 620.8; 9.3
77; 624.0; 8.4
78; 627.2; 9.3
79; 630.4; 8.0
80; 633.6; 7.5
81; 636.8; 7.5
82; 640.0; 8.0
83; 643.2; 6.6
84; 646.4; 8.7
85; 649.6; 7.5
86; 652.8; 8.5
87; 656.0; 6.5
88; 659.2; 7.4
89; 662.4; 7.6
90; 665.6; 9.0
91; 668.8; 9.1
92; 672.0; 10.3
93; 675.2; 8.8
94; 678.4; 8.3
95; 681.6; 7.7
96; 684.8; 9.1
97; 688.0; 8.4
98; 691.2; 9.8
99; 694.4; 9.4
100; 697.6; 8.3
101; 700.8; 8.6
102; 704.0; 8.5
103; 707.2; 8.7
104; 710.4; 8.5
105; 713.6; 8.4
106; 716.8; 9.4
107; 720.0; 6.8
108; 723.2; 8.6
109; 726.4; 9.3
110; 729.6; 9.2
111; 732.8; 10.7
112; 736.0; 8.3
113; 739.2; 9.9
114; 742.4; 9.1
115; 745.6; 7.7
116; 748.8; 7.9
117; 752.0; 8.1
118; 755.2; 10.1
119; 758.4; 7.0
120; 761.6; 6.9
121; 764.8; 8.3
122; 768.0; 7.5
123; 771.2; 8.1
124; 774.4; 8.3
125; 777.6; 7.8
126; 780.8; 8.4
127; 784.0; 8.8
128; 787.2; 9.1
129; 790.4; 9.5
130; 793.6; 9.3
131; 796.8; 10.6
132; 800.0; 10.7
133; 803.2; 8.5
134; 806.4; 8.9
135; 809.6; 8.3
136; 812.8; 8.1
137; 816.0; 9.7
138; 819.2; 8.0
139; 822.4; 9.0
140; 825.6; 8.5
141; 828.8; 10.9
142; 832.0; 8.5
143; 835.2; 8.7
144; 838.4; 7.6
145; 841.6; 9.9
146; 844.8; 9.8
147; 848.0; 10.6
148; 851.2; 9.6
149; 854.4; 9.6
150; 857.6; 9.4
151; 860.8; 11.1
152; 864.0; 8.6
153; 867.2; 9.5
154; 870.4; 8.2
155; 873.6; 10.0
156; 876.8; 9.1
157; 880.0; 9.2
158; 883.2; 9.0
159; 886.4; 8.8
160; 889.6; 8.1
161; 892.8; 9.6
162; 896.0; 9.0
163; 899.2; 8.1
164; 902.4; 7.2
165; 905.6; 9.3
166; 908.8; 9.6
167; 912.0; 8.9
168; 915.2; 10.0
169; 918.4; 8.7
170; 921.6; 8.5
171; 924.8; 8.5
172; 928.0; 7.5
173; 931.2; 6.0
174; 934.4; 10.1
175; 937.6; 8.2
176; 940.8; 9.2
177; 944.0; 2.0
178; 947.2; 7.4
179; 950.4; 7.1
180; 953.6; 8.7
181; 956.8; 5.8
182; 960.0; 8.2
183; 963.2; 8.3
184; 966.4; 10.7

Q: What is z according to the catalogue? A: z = 0.48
